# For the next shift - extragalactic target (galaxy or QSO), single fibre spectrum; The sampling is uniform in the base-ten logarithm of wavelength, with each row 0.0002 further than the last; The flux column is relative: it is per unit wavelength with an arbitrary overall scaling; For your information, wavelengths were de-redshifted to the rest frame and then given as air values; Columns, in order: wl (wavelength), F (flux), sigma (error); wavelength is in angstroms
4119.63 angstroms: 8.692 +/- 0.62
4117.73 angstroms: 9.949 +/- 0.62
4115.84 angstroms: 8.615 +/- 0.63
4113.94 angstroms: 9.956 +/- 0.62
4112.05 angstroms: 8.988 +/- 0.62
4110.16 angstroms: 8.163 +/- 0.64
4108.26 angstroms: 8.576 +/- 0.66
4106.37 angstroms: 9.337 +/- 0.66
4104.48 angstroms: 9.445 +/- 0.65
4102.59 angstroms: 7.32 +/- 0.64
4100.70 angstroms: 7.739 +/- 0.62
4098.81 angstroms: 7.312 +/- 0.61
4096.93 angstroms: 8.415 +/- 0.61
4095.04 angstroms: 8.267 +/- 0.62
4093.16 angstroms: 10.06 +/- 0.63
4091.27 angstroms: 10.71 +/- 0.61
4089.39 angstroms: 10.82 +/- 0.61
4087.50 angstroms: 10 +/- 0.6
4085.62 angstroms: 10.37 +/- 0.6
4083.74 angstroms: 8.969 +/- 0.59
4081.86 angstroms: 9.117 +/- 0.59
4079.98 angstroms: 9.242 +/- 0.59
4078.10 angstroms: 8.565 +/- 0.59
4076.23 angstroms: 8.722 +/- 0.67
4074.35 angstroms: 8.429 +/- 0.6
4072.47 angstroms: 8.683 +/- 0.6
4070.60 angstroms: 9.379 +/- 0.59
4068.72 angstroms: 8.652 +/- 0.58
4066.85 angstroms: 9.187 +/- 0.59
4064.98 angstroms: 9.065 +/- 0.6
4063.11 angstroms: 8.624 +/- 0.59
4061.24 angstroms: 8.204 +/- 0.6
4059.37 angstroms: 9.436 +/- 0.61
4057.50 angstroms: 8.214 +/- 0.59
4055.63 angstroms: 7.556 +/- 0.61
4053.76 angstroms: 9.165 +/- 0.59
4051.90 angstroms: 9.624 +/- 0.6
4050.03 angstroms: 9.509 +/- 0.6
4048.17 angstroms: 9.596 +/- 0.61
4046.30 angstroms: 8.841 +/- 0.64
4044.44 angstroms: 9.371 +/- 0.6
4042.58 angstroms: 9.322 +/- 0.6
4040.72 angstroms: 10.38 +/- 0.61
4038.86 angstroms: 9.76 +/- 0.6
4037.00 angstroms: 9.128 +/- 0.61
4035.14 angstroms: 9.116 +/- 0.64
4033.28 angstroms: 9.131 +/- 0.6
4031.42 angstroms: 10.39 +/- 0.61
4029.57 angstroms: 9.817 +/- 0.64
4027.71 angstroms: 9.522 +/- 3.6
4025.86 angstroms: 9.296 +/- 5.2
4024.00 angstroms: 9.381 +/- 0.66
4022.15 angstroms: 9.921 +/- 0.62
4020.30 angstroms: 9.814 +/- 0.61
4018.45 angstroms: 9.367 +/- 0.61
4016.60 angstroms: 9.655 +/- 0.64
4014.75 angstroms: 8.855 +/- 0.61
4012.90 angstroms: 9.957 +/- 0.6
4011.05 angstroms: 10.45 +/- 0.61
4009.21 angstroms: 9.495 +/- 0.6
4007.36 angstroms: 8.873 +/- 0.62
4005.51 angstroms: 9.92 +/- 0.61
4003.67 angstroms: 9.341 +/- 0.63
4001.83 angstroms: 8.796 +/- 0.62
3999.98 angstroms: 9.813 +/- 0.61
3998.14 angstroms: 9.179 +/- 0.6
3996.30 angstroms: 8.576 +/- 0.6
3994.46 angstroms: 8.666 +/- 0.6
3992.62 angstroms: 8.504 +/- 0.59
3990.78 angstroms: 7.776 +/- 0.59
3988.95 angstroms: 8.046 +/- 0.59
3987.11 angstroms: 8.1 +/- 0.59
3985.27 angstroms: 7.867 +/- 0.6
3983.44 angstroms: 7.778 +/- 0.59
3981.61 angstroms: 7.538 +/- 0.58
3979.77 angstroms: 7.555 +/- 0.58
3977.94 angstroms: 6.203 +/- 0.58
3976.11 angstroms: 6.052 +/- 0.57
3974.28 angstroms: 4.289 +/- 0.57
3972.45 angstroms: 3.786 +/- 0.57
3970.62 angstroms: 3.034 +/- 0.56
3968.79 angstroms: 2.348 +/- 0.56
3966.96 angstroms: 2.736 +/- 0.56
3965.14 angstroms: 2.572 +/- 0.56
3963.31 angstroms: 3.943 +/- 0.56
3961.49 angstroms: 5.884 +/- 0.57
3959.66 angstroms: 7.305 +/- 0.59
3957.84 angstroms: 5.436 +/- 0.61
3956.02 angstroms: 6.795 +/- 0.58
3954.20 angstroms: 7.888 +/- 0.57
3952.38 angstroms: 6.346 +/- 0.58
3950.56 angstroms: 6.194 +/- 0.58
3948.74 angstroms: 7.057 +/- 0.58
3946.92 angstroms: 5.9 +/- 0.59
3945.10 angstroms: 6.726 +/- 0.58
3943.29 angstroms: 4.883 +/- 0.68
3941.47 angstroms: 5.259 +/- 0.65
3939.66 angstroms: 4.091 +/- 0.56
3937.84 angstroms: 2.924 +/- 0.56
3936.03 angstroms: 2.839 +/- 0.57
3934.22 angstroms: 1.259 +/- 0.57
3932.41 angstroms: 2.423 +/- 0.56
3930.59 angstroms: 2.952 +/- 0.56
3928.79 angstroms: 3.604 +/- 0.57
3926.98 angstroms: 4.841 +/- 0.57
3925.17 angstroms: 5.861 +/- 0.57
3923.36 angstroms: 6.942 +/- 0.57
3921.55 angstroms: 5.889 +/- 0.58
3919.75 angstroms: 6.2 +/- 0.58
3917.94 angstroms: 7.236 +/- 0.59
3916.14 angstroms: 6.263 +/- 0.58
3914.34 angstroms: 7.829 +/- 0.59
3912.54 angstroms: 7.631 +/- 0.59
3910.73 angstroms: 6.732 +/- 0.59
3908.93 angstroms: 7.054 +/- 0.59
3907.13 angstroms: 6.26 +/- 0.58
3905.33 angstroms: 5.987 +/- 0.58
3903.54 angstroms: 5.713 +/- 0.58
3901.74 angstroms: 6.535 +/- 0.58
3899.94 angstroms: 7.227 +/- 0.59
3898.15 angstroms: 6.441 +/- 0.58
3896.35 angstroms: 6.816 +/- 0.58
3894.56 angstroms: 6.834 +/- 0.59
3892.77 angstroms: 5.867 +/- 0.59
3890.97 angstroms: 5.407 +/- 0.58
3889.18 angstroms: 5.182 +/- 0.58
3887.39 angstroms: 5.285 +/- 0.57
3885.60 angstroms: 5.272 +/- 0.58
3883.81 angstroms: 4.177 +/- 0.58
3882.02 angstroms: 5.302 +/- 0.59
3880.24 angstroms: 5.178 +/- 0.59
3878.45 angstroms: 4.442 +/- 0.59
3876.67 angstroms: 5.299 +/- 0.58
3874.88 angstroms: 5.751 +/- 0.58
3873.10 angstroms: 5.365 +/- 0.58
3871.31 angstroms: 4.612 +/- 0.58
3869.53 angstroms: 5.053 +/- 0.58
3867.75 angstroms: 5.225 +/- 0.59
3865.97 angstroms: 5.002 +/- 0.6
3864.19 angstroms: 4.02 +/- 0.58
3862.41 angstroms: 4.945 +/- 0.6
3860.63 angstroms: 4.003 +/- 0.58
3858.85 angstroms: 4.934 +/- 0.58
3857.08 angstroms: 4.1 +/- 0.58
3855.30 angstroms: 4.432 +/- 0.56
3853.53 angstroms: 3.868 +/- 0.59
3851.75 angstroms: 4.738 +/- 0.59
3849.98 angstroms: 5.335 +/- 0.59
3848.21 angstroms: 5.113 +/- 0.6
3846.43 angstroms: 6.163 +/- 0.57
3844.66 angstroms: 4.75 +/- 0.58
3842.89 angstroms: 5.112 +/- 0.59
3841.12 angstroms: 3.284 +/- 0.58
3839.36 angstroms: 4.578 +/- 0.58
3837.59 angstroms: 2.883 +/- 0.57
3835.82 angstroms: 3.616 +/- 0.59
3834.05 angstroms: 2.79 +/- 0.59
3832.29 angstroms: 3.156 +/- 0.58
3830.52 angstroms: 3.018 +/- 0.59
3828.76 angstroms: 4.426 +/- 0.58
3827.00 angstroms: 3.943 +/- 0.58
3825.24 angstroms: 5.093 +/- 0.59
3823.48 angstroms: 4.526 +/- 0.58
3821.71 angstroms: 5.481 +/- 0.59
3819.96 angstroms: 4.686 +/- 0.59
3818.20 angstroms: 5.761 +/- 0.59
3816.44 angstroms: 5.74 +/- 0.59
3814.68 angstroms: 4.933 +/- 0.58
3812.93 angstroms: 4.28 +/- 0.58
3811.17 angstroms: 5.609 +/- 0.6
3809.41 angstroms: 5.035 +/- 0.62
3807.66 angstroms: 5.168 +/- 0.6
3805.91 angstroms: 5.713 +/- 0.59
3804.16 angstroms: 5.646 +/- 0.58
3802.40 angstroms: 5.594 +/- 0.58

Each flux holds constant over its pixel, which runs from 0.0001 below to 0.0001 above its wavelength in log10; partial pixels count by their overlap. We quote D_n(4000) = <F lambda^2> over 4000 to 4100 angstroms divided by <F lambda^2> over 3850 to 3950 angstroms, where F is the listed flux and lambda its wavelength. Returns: 1.88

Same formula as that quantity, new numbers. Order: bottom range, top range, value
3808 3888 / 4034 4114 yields 2.17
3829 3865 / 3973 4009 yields 2.04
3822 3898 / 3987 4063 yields 2.10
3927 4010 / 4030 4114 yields 1.55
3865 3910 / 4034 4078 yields 1.74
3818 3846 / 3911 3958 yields 1.37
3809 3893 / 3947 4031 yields 1.72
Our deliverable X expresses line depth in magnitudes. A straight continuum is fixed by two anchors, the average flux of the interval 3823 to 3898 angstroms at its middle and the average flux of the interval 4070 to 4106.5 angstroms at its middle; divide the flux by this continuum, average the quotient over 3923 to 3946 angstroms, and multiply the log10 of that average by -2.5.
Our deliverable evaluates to 0.43 mag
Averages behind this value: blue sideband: 4.76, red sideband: 9.04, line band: 4.13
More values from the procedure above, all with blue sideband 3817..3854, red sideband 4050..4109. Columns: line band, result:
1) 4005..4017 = -0.24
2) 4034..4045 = -0.16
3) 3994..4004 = -0.21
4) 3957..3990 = 0.25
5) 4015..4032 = -0.21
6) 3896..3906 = -0.15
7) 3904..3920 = -0.16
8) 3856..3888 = 0.05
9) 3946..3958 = 0.00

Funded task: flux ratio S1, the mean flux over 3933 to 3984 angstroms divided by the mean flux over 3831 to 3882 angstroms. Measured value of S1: 1.12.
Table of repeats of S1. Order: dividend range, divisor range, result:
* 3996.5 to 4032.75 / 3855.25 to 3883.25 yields 1.96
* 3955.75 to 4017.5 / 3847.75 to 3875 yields 1.52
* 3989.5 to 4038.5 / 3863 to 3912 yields 1.65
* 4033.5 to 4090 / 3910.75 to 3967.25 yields 1.72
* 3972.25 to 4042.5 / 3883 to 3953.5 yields 1.56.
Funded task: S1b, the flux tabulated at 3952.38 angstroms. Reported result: 6.346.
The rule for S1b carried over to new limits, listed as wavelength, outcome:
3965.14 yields 2.572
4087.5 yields 10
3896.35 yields 6.816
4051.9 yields 9.624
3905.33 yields 5.987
